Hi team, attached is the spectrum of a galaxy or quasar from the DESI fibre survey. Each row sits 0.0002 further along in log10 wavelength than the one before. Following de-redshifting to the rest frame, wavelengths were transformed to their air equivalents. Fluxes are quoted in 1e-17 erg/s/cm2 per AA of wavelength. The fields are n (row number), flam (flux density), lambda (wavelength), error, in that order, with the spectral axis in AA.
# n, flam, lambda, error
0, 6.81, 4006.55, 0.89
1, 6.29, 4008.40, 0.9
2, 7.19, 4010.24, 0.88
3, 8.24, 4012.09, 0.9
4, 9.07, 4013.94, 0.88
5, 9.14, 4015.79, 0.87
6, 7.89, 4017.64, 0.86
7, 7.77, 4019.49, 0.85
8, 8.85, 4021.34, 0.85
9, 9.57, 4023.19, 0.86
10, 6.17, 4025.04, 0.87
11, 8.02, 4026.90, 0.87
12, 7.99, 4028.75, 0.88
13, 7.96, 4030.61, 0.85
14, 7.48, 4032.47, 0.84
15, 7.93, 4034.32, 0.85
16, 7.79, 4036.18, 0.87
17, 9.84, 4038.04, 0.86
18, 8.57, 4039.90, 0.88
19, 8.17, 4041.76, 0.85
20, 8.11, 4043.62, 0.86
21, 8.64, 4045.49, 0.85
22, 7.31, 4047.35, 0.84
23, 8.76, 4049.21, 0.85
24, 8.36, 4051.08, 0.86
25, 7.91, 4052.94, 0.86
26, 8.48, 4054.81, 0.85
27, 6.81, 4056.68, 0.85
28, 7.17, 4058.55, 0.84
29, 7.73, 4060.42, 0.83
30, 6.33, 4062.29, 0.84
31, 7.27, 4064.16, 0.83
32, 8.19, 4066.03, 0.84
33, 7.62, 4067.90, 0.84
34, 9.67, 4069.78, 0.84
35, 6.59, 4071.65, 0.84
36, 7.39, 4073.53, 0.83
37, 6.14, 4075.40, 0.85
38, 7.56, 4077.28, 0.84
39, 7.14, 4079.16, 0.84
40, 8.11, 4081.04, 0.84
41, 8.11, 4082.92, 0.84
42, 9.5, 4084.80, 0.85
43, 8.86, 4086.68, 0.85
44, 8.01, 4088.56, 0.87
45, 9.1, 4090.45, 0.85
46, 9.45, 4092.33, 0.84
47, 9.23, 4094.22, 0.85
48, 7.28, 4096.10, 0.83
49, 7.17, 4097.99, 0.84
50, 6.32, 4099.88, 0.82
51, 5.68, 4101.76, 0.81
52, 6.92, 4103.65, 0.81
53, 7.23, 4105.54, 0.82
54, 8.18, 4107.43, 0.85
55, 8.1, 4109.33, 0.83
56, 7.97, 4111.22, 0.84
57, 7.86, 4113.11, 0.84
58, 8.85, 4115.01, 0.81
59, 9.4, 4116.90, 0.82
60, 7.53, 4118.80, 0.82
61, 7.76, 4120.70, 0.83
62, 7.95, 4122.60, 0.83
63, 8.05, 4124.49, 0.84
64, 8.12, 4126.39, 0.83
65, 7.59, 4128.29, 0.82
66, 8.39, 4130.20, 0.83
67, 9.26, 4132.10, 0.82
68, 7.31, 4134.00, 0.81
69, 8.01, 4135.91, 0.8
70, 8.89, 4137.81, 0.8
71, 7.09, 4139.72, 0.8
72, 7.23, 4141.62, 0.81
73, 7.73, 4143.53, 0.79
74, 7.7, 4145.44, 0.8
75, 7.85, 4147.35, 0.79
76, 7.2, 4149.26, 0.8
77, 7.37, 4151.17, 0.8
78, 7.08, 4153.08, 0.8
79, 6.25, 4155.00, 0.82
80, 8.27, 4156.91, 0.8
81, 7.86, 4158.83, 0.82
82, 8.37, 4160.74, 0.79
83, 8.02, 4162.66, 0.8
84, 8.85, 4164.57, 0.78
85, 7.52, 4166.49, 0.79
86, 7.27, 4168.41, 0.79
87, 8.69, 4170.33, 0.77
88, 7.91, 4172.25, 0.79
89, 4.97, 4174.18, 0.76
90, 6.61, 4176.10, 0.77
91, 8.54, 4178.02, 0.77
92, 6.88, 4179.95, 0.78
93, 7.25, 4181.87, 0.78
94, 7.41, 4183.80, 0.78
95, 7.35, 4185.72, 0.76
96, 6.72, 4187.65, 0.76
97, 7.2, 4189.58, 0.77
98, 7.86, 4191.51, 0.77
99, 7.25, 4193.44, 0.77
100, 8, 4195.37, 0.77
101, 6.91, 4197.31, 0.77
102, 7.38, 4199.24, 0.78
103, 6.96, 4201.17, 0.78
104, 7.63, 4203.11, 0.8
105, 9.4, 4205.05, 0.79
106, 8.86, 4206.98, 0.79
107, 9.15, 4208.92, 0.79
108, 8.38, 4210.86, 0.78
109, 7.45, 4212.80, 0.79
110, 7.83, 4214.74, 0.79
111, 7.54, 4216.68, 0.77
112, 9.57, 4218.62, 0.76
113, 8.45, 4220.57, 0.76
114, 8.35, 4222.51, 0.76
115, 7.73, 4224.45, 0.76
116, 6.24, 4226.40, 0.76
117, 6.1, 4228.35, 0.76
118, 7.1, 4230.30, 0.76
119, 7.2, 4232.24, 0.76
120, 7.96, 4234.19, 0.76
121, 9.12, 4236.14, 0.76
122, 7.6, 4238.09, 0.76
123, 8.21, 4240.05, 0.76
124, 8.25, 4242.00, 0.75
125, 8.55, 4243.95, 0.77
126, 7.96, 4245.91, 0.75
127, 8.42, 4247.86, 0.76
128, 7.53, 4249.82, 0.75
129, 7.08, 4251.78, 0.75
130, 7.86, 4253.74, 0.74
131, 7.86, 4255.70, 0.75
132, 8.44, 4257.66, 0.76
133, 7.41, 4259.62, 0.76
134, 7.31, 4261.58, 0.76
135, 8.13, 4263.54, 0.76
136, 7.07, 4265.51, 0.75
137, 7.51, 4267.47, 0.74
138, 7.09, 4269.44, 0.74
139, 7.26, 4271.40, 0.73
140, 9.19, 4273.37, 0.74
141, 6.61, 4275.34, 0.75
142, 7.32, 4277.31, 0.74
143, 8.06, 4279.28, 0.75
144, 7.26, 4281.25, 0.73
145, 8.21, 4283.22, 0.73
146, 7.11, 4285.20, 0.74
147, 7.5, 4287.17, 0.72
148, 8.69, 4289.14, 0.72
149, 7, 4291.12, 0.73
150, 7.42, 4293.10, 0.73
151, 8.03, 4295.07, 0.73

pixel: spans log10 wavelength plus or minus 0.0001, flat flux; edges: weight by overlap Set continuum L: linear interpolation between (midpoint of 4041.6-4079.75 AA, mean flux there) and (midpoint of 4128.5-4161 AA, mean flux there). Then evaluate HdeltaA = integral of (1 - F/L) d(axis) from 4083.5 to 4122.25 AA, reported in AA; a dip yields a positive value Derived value -1.57 AA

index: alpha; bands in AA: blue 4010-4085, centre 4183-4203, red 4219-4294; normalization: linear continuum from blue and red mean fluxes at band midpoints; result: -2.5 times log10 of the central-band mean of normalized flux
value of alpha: 0.07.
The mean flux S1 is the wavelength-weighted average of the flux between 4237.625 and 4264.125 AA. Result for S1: 7.9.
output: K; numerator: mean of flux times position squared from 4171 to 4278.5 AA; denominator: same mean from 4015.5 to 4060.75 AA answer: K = 1.04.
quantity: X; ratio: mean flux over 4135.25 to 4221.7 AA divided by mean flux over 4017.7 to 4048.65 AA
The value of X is 0.95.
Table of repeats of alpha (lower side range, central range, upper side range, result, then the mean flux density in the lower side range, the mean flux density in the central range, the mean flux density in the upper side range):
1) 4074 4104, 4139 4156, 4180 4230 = 0.07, 7.8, 7.28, 7.7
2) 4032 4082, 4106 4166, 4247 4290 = -0.02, 7.82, 7.93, 7.67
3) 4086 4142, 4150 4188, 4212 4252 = 0.06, 7.96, 7.47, 7.84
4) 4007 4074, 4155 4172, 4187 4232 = -0.03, 7.95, 8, 7.74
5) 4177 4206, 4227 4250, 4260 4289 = -0.04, 7.51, 7.82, 7.58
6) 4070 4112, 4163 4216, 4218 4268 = 0.02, 7.76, 7.64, 7.8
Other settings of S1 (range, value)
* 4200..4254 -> 7.94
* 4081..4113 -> 7.95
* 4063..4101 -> 7.92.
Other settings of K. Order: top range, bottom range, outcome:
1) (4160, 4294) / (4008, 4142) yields 1.04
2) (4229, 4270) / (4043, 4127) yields 1.07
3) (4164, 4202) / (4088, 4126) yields 0.97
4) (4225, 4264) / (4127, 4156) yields 1.06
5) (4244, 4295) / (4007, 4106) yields 1.08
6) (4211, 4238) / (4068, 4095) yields 1.02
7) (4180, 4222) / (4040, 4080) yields 1.09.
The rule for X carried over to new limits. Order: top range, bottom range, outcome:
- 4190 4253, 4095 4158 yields 1.02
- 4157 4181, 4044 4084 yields 0.99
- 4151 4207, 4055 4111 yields 0.98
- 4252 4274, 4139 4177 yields 1.03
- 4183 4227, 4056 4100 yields 1.00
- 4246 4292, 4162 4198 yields 1.03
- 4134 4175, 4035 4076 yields 0.97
